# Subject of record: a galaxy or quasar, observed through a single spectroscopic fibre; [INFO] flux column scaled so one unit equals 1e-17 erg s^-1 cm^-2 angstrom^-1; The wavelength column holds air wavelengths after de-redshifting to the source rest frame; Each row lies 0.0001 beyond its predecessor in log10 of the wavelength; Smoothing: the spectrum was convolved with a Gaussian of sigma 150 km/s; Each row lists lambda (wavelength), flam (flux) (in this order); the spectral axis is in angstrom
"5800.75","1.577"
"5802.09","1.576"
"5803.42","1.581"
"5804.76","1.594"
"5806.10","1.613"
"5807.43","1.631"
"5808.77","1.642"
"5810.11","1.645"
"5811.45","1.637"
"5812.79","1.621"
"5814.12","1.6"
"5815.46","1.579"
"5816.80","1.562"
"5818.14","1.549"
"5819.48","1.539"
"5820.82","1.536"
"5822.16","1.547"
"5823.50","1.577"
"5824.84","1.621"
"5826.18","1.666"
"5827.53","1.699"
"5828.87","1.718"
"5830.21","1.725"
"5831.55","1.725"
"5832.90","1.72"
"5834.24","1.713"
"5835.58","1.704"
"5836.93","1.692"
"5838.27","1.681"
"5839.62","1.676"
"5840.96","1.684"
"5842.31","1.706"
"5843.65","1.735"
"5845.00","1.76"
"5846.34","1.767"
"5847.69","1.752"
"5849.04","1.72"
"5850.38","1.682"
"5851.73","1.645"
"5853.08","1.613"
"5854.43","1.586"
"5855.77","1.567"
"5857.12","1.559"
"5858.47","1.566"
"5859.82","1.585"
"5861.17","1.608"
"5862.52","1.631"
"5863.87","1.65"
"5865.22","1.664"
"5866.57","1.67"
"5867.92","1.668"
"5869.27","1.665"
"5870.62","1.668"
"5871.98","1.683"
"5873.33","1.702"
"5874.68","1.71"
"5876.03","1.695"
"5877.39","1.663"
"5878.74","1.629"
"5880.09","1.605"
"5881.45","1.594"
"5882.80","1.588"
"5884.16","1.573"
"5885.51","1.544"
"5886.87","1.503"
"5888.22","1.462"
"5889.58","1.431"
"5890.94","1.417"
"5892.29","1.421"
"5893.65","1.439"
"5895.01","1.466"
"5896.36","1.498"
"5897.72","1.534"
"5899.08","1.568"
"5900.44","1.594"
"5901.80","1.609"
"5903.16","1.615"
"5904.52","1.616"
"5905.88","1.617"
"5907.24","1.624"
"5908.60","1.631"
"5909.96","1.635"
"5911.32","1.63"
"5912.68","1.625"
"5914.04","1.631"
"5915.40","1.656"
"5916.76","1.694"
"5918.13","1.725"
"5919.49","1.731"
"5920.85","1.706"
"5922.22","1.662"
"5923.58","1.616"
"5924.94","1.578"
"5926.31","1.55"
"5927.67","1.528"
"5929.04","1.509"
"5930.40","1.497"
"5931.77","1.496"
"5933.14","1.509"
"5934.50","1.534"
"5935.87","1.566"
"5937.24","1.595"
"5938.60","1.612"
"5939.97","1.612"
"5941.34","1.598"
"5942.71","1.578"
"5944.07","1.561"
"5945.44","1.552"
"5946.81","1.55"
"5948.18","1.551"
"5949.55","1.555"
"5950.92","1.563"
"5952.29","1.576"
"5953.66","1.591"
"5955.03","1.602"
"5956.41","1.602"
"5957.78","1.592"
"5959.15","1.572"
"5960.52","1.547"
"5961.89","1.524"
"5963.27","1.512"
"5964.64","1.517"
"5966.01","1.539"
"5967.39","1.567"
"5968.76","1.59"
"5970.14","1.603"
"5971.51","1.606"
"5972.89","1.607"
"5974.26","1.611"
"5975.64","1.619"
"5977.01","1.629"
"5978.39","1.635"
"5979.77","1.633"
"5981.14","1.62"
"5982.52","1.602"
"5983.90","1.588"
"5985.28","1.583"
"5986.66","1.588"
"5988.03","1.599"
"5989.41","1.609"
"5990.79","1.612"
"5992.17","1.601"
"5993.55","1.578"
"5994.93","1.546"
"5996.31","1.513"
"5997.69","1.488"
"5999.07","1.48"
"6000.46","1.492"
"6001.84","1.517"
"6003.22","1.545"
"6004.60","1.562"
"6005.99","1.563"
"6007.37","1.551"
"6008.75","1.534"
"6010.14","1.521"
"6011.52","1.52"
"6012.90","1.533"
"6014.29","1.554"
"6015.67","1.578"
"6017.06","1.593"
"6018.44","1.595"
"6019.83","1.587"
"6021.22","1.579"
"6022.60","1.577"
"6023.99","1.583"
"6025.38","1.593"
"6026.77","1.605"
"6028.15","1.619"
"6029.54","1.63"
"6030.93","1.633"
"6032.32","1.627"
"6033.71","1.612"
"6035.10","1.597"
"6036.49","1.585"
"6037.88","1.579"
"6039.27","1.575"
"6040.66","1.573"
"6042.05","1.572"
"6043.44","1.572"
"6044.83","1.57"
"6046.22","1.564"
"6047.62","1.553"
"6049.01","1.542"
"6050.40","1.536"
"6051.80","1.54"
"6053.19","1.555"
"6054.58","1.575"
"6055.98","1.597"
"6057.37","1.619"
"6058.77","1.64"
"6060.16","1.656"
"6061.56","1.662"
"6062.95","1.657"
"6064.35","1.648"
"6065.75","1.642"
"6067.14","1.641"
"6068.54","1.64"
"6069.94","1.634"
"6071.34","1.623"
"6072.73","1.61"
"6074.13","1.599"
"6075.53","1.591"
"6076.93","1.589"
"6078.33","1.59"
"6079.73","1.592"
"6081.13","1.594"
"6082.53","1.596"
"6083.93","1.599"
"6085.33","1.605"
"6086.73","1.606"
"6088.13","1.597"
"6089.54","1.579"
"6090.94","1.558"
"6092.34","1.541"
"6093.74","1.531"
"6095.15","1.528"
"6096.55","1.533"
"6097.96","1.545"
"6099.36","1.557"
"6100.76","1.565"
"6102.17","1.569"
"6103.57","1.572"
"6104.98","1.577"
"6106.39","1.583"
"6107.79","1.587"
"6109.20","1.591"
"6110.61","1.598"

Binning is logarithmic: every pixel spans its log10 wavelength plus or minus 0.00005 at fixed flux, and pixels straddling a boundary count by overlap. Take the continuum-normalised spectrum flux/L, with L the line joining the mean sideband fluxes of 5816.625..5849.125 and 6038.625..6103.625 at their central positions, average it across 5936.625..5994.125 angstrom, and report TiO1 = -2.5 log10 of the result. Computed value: 0.03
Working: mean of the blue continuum 1.67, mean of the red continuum 1.59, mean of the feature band 1.59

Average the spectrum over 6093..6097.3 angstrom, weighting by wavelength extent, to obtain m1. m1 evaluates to 1.53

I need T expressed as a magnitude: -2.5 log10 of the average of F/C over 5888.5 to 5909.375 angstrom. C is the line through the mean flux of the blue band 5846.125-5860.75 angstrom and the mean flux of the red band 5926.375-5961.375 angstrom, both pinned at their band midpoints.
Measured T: 0.042 mag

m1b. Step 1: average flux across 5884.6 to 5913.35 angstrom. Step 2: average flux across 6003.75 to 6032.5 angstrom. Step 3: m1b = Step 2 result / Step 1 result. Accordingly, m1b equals 1.0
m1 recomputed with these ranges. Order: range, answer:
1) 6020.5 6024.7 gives 1.58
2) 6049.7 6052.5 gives 1.54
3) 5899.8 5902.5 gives 1.6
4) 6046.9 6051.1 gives 1.54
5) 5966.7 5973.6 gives 1.59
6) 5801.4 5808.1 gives 1.6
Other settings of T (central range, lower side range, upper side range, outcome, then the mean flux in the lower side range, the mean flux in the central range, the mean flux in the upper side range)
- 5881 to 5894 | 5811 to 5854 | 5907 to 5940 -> 0.091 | 1.66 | 1.5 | 1.61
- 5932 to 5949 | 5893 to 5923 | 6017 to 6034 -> 0.031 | 1.61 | 1.57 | 1.6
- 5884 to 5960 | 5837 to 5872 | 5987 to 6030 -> 0.030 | 1.66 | 1.57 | 1.56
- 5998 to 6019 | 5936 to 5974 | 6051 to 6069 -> 0.039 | 1.57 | 1.54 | 1.62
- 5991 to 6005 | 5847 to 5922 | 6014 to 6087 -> 0.047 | 1.61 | 1.53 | 1.6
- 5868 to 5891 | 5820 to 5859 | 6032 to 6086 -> 0.035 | 1.67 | 1.6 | 1.6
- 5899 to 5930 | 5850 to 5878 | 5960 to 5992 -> -0.004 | 1.64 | 1.62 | 1.59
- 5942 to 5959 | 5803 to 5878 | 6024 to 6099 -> 0.033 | 1.65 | 1.57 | 1.59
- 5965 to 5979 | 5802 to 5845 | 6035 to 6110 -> 0.008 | 1.64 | 1.6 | 1.59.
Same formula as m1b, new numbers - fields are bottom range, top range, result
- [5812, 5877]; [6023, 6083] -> 0.97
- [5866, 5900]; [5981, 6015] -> 0.99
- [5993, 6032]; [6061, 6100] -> 1.02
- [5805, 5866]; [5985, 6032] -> 0.95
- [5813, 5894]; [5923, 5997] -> 0.97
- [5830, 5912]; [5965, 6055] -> 0.97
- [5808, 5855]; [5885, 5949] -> 0.95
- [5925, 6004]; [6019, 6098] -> 1.02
